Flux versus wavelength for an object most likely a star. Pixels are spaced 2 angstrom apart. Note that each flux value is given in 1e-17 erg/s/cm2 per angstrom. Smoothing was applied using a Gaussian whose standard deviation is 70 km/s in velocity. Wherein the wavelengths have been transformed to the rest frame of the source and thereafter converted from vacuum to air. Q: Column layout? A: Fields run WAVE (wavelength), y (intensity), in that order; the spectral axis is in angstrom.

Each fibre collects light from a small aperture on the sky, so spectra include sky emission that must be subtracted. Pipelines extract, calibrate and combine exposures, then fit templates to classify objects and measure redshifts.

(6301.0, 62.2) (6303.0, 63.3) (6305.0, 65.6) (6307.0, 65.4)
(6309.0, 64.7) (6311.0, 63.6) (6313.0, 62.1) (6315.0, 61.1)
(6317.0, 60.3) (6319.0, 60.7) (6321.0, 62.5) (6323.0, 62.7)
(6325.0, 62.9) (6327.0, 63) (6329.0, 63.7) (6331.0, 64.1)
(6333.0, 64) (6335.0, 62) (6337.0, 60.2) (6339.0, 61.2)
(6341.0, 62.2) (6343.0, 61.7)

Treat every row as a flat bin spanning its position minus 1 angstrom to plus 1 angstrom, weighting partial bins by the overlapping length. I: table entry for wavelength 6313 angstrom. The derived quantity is 62.1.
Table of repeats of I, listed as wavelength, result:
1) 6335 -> 62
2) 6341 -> 62.2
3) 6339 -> 61.2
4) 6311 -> 63.6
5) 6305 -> 65.6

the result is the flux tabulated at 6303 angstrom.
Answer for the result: 63.3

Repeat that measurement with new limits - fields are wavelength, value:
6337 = 60.2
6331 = 64.1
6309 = 64.7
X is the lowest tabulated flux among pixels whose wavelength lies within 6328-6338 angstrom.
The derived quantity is 60.2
